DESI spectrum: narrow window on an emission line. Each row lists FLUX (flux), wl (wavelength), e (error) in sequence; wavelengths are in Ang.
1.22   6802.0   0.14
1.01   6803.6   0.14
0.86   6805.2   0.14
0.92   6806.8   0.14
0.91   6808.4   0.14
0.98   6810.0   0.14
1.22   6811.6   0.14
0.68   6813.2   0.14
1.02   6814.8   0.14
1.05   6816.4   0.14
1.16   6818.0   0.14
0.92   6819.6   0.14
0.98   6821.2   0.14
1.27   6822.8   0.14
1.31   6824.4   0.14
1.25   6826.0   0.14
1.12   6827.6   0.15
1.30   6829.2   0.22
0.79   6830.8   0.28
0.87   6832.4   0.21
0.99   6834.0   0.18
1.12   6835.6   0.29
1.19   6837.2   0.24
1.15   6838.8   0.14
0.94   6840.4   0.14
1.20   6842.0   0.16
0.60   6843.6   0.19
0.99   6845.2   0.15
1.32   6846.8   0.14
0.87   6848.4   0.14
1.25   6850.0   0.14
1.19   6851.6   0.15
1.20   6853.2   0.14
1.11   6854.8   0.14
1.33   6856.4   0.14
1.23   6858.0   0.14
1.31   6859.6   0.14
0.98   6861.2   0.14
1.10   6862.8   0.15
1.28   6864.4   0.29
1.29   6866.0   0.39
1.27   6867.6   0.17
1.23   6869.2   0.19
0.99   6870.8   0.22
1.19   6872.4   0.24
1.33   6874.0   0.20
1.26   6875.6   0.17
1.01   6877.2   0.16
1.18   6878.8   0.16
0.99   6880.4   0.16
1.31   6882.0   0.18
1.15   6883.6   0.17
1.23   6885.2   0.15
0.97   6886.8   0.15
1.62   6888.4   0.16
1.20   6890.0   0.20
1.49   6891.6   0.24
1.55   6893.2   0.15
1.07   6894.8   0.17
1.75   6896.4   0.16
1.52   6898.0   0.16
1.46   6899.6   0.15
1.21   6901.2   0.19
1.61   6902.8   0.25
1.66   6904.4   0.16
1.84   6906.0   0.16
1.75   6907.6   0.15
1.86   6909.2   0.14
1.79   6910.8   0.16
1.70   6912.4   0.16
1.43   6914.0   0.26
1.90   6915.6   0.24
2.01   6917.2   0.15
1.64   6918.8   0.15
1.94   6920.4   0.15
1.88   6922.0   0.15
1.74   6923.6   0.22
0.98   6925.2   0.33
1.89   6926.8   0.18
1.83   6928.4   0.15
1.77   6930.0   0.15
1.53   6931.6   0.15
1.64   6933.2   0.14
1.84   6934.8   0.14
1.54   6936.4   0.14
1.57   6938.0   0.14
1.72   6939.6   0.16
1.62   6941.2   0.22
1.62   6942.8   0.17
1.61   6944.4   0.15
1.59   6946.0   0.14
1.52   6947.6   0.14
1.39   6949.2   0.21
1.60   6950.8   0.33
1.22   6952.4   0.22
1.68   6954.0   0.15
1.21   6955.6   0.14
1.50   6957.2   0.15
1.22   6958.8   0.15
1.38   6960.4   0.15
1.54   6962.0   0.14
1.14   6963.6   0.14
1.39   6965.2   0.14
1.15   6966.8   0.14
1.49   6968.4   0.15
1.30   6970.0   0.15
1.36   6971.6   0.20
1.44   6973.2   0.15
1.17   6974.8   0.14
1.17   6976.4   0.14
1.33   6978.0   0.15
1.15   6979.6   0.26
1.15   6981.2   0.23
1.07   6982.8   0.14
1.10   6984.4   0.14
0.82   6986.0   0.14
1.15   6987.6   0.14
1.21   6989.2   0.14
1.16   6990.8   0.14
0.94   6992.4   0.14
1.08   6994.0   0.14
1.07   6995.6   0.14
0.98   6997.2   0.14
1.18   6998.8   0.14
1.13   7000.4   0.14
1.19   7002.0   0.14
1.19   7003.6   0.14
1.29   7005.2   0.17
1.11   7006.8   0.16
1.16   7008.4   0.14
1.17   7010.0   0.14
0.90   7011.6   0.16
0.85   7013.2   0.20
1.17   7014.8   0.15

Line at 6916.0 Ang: Mg II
